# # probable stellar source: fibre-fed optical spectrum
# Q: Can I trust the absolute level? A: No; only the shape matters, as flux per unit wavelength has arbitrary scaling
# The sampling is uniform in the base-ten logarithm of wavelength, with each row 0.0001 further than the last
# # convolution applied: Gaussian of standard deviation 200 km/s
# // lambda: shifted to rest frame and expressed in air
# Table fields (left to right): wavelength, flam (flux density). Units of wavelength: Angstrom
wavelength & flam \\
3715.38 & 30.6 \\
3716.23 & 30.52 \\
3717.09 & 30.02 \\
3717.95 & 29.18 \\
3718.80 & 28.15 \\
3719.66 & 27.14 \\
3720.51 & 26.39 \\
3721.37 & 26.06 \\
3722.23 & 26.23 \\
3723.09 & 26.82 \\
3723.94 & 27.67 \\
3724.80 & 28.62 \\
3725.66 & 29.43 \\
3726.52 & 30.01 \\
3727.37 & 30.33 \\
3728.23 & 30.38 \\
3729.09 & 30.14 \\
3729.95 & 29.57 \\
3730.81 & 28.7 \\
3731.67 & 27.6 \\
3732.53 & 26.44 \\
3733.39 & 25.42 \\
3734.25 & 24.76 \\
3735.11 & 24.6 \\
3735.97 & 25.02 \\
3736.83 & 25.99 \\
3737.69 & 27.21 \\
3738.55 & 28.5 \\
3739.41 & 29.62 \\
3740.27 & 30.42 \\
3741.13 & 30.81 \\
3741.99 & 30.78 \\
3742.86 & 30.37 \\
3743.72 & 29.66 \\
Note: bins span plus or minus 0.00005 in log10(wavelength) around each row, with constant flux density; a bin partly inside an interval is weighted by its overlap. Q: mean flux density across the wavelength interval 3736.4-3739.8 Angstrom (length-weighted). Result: 27.8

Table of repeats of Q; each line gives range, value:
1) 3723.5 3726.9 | 28.9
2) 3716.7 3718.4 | 29.6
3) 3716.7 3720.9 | 28.2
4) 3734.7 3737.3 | 25.2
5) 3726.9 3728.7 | 30.4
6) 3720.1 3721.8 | 26.1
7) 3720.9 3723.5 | 26.3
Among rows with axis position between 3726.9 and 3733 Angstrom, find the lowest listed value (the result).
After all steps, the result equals 26.44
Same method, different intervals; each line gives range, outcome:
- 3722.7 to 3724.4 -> 26.82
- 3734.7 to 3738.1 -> 24.6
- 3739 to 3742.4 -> 29.62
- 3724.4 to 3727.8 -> 28.62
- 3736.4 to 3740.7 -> 25.99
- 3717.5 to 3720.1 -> 27.14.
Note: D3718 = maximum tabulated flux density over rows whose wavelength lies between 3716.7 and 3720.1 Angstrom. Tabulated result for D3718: 30.02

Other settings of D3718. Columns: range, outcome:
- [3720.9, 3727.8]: 30.33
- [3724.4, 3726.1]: 29.43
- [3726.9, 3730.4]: 30.38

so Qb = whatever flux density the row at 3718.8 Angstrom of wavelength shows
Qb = 28.15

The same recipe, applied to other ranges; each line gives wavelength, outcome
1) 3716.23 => 30.52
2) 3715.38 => 30.6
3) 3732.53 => 26.44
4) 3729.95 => 29.57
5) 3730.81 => 28.7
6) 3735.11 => 24.6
